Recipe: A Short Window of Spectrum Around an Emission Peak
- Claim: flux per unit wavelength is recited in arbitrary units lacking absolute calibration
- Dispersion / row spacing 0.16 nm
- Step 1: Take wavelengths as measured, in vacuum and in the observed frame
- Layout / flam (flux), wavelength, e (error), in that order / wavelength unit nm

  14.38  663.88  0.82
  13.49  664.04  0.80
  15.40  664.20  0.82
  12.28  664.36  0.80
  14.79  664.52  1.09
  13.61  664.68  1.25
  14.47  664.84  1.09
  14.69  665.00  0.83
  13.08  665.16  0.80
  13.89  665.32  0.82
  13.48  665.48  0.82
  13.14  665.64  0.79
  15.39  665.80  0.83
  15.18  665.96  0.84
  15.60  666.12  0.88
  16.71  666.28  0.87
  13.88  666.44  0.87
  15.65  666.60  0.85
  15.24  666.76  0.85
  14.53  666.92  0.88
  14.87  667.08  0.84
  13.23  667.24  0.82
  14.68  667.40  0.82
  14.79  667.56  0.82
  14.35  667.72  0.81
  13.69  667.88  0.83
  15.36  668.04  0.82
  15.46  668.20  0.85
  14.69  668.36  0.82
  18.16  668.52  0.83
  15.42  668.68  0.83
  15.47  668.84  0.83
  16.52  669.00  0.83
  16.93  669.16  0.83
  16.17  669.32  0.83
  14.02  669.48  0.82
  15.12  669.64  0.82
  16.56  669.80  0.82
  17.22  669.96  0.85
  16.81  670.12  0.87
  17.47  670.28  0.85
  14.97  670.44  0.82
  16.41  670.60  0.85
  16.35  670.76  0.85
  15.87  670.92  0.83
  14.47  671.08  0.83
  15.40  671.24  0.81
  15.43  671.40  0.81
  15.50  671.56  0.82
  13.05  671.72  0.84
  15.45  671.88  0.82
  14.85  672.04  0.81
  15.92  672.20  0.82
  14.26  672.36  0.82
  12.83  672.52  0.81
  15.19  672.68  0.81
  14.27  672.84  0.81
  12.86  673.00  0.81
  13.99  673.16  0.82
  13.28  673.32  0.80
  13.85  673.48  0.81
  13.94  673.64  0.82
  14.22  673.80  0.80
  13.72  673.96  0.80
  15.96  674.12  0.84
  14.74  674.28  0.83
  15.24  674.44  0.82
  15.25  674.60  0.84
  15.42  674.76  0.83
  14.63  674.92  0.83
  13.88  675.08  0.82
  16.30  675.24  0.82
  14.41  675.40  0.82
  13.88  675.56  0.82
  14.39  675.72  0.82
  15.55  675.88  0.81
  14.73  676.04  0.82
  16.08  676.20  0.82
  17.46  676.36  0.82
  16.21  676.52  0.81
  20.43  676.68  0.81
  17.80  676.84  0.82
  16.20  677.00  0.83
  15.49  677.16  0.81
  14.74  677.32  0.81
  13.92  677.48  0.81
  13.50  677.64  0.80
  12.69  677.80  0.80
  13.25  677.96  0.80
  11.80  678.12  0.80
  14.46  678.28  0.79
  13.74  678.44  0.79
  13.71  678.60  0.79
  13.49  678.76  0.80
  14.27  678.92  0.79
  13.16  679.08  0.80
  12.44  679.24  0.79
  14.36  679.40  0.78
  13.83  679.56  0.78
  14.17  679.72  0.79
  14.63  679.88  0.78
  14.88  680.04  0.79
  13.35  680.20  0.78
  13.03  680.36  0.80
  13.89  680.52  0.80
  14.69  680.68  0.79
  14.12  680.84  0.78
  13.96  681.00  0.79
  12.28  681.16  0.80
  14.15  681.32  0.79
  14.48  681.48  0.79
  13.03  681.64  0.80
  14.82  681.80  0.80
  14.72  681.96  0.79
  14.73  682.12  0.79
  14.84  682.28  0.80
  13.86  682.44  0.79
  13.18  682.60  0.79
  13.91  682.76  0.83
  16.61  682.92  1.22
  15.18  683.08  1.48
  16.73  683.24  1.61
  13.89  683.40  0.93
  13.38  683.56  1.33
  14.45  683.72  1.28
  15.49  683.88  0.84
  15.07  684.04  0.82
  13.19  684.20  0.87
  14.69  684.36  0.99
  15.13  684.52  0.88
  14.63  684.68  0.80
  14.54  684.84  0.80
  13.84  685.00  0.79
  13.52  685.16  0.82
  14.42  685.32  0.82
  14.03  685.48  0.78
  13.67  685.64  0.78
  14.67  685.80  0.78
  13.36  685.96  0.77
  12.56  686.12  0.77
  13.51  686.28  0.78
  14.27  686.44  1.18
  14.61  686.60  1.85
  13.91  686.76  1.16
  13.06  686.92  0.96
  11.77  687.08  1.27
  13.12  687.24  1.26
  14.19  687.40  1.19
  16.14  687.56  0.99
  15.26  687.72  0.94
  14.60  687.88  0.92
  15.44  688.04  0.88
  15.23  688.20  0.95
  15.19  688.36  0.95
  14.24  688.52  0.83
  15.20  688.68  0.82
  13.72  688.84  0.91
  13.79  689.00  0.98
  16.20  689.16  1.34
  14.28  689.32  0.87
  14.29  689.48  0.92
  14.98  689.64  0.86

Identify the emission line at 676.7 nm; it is [O III]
